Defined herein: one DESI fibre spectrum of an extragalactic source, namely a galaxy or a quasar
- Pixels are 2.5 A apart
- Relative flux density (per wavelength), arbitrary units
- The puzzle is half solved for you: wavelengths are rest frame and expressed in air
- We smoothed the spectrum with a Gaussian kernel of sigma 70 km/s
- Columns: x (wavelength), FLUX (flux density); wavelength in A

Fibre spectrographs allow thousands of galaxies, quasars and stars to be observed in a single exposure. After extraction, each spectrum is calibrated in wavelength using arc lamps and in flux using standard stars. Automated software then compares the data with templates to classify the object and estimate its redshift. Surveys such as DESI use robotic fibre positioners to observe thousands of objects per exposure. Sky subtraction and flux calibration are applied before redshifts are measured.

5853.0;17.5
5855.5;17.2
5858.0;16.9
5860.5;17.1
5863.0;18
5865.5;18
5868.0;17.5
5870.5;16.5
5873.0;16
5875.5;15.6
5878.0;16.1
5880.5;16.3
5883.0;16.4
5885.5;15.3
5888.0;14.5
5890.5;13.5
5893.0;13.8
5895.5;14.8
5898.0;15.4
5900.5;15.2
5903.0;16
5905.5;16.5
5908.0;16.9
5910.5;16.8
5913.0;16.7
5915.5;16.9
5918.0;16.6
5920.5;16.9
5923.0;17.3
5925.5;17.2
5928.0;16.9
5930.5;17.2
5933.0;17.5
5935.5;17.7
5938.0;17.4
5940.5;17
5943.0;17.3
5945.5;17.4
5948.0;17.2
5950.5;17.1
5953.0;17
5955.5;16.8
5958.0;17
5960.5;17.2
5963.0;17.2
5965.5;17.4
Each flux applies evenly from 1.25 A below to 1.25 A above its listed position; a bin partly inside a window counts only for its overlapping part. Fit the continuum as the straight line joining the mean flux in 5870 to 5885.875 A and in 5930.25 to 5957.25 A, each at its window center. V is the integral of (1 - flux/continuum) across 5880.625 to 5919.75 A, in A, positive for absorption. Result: 1.7 A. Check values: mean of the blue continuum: 16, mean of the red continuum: 17.2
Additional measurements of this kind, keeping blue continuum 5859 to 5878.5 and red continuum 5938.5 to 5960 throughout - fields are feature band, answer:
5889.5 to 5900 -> 1.55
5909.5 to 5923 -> 0.15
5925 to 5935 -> -0.11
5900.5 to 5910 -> 0.37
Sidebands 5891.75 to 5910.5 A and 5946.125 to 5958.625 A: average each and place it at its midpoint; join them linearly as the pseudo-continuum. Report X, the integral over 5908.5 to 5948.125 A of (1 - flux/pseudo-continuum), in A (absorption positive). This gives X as -1.8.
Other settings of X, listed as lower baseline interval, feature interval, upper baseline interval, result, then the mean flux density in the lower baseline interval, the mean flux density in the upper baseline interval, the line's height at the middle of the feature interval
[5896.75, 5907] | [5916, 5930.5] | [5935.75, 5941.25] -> -0.3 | 15.8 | 17.3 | 16.7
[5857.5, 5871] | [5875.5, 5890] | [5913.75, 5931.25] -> 1.4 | 17.4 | 17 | 17.3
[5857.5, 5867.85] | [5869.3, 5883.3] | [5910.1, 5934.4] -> 1.0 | 17.5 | 17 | 17.4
